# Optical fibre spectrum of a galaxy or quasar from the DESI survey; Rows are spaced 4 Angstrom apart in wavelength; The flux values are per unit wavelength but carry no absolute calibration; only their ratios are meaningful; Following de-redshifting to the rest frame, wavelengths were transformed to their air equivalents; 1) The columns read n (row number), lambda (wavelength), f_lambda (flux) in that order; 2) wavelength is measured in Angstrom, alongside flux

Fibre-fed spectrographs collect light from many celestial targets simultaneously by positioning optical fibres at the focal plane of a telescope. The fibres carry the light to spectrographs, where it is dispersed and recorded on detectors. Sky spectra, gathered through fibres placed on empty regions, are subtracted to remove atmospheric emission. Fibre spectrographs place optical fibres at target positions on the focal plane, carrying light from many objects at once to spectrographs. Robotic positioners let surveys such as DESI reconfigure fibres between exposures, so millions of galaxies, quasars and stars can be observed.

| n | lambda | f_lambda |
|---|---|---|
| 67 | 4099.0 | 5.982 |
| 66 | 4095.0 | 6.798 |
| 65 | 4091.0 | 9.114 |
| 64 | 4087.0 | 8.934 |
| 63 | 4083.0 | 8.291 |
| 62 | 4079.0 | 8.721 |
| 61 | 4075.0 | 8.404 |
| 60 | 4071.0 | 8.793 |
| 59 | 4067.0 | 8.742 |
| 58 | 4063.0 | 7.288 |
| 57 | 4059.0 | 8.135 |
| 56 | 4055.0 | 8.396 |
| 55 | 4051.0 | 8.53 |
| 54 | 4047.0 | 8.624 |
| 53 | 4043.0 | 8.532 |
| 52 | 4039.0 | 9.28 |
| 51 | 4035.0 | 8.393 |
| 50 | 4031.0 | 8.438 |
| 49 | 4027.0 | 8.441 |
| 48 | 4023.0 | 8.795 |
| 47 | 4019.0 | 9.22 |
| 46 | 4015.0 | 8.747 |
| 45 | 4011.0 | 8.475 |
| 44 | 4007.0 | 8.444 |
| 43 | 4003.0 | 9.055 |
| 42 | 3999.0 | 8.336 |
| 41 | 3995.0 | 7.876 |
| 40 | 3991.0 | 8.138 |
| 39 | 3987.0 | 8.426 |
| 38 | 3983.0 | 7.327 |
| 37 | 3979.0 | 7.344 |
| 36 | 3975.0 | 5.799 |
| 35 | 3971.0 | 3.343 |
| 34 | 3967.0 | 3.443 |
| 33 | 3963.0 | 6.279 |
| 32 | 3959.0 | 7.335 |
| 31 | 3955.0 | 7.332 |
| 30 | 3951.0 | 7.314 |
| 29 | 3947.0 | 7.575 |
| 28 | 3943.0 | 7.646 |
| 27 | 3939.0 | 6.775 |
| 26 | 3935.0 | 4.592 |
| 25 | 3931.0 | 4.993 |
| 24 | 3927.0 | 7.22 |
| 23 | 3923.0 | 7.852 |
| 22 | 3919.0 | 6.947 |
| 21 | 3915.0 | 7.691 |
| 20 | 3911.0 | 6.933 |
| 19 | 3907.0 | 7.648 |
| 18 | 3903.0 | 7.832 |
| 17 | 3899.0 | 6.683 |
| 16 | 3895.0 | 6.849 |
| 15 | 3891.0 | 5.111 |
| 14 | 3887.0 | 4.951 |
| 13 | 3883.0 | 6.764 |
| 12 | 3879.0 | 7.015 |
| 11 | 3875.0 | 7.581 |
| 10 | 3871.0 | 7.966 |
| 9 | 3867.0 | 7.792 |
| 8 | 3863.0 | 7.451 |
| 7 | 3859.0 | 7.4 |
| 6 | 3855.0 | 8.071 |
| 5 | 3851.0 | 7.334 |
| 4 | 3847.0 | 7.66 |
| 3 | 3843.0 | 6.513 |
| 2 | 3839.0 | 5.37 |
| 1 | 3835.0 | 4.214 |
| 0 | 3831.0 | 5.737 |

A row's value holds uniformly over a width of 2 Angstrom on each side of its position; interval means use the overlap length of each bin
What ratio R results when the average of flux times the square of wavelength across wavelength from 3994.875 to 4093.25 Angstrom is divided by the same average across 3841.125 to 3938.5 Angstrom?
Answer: 1.33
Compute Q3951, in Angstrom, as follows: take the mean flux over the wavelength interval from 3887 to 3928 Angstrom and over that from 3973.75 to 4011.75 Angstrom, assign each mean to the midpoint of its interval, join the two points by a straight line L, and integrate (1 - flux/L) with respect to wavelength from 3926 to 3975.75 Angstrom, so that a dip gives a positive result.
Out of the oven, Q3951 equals 8.9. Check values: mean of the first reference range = 6.97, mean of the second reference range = 7.95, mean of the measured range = 6.11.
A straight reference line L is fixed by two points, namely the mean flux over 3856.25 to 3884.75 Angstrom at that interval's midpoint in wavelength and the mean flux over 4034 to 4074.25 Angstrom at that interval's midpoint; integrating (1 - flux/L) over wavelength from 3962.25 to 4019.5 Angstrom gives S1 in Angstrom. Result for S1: 5.7 Angstrom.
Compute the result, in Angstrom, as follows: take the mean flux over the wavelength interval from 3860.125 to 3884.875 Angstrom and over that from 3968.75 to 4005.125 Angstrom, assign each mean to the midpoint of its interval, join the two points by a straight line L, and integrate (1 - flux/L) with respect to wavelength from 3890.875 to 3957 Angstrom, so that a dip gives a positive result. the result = 3.8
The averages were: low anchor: 7.43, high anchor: 7.27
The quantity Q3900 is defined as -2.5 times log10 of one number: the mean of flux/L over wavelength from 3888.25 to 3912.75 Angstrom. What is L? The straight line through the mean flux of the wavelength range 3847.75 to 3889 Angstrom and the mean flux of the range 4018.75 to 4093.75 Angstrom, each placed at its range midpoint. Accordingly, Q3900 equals 0.11 mag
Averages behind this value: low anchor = 7.25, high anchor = 8.55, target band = 6.78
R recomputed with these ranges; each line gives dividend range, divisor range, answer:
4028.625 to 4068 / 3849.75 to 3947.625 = 1.30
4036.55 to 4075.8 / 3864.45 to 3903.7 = 1.35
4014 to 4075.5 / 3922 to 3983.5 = 1.41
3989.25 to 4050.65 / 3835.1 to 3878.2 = 1.30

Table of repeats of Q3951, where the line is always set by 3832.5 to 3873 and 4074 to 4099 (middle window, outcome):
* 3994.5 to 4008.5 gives -1.3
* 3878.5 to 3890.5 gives 1.9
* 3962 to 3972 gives 4.4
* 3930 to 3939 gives 2.7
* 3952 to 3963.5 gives 0.6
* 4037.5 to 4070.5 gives -1.8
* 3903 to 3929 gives -0.4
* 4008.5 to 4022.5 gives -1.8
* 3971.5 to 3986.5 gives 1.9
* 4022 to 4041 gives -1.8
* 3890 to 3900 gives 1.3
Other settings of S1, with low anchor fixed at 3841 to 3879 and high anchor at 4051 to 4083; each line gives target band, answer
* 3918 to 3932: 1.6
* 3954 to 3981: 7.3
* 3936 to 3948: 1.2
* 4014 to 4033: -1.3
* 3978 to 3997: 0.4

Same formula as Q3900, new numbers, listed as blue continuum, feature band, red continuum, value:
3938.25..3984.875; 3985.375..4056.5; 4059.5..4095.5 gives -0.154 mag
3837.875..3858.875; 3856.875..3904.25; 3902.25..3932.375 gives 0.028 mag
